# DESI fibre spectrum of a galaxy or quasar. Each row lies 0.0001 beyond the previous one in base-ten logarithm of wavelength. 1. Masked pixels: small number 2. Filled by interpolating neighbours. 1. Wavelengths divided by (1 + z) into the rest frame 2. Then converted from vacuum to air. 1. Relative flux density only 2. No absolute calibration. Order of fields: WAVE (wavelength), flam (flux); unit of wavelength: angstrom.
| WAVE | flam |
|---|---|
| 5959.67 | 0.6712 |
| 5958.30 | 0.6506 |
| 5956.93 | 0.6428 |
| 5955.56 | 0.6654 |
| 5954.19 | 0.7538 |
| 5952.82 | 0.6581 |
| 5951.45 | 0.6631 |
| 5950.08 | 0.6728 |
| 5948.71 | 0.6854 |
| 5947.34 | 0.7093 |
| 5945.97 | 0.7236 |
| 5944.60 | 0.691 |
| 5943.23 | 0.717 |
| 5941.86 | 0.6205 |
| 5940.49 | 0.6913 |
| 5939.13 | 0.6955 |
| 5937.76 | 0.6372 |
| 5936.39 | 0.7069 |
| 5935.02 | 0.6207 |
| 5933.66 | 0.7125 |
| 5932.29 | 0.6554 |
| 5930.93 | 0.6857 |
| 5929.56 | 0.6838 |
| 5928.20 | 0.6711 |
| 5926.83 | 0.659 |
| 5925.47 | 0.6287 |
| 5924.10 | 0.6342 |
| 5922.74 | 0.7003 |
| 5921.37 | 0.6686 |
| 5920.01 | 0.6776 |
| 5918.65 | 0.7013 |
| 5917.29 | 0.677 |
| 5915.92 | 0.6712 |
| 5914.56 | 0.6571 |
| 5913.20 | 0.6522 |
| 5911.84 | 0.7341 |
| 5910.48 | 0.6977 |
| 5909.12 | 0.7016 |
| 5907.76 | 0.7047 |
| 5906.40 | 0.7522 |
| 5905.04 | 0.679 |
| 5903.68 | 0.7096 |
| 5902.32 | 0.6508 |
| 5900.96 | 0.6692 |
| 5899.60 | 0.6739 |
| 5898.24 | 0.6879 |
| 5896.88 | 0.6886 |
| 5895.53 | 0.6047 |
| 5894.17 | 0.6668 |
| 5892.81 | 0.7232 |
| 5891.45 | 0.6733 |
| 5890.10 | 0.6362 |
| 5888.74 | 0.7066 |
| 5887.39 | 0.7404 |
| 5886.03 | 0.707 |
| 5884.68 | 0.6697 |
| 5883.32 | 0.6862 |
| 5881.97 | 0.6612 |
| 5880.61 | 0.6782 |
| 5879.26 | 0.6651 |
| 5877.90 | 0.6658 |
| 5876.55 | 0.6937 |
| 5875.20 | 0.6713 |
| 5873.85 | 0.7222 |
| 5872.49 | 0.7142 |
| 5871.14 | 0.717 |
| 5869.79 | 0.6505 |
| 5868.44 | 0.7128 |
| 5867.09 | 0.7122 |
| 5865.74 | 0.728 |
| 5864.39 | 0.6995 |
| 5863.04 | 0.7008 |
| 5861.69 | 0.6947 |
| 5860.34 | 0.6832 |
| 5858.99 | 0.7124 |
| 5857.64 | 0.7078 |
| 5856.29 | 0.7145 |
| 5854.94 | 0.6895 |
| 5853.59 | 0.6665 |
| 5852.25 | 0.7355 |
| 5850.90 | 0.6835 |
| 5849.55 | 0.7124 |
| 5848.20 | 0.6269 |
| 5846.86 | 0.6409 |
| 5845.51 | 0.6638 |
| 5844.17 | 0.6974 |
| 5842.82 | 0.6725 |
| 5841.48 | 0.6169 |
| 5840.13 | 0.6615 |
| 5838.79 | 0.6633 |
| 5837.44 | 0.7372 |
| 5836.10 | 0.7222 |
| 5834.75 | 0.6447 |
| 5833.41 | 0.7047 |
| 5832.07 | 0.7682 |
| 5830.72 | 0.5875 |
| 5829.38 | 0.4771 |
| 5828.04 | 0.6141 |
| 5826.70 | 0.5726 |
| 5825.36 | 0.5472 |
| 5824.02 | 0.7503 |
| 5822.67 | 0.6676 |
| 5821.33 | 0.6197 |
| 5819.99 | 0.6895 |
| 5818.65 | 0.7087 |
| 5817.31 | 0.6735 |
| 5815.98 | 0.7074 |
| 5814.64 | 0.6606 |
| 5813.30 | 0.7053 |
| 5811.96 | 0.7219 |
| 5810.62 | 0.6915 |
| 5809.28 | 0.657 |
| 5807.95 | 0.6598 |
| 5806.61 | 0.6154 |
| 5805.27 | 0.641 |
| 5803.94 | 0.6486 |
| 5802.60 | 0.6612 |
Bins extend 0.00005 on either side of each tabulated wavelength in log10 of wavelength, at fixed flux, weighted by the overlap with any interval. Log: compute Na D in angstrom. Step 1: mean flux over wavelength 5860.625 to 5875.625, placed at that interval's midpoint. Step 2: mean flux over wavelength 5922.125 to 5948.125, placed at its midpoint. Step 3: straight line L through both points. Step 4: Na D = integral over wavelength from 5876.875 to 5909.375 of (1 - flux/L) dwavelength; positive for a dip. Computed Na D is 0.4 angstrom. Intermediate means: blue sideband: 0.702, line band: 0.683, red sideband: 0.676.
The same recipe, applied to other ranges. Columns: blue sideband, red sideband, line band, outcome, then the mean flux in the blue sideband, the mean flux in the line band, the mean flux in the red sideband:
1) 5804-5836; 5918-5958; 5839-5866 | -0.9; 0.657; 0.684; 0.677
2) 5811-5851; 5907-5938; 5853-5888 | -1.3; 0.664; 0.695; 0.676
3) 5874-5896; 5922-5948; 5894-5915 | -0.2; 0.68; 0.684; 0.676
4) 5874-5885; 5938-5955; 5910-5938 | 0.5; 0.676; 0.673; 0.689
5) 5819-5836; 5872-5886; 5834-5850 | -0.5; 0.641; 0.671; 0.683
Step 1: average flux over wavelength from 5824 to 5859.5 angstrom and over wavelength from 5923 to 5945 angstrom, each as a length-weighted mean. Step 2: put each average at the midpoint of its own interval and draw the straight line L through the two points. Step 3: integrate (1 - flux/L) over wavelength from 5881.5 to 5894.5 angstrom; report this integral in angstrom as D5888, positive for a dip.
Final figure -0.4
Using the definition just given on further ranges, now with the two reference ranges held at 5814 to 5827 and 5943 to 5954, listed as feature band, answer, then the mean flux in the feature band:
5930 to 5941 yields 0.2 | 0.676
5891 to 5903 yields 0.2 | 0.67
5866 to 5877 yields -0.4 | 0.701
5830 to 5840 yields -0.3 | 0.687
